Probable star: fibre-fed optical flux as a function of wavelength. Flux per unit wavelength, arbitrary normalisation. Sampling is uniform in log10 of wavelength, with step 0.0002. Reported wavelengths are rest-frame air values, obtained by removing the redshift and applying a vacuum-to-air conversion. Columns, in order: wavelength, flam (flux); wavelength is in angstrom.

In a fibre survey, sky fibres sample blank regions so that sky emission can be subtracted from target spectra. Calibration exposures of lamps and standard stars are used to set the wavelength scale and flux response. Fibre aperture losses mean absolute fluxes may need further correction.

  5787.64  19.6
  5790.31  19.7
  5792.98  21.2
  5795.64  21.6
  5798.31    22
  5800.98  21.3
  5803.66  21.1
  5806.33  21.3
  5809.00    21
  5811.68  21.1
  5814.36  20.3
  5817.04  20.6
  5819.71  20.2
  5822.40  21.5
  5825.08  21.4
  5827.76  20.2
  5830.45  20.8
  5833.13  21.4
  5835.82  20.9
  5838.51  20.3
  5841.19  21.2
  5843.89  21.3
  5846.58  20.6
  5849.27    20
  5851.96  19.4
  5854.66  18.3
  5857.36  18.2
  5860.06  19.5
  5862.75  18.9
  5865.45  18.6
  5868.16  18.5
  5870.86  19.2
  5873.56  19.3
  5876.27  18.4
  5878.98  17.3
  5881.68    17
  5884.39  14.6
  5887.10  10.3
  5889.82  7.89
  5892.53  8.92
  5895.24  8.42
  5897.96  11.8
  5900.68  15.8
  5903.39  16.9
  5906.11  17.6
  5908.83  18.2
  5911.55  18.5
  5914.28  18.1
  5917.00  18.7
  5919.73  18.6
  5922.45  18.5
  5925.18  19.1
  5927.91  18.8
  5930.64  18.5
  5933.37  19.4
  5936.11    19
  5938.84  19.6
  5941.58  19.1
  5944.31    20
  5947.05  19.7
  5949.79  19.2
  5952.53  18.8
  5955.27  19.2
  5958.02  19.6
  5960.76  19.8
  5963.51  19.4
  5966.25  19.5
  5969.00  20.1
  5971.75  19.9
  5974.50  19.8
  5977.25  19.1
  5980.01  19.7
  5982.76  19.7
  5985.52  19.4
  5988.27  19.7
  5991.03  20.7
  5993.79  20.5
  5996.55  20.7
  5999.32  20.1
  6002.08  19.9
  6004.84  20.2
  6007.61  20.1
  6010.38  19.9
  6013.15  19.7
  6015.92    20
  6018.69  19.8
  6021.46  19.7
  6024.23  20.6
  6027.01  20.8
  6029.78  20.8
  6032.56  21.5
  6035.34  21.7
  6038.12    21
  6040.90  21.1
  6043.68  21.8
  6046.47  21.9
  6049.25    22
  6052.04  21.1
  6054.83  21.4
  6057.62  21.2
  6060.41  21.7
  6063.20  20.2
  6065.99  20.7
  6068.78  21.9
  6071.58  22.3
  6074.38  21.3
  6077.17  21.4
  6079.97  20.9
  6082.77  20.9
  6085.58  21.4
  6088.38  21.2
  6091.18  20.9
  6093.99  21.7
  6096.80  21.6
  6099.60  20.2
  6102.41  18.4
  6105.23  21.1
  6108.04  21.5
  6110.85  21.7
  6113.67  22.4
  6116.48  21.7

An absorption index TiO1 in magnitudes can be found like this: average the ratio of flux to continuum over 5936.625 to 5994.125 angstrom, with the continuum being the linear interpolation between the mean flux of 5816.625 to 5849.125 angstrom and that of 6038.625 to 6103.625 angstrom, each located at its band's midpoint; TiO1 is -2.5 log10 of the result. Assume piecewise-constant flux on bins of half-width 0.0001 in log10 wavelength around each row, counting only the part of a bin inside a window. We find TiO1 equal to 0.08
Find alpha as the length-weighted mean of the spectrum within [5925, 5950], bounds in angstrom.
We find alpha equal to 19.2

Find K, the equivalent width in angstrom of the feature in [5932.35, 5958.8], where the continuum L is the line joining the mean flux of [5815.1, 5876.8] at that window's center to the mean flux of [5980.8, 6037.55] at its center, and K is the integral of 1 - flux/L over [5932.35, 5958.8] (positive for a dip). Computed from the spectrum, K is 1.05 angstrom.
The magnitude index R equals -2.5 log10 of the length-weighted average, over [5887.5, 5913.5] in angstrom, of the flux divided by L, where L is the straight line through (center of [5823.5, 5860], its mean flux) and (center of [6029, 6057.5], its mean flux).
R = 0.44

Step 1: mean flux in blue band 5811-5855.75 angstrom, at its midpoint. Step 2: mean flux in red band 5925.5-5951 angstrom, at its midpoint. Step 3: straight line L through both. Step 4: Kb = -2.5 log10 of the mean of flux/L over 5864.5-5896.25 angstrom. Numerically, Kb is 0.32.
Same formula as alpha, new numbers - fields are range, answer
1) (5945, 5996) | 19.7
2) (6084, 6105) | 20.8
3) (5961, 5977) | 19.7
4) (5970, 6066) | 20.5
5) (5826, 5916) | 17.5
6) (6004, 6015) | 19.9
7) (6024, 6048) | 21.3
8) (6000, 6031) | 20.1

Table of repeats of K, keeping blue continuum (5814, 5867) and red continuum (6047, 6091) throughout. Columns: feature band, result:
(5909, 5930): 2.0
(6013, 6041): 0.6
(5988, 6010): 0.7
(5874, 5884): 1.4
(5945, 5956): 0.8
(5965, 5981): 0.9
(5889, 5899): 5.5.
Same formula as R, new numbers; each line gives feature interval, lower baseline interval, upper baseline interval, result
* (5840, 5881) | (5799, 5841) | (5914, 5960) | 0.06 mag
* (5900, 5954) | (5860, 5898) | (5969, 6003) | -0.08 mag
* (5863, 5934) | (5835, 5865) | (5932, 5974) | 0.20 mag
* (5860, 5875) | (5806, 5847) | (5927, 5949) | 0.07 mag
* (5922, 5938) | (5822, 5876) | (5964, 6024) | 0.06 mag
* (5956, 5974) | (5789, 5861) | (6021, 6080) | 0.07 mag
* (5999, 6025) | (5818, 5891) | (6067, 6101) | 0.03 mag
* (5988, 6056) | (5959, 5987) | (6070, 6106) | -0.02 mag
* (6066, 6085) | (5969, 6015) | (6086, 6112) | -0.03 mag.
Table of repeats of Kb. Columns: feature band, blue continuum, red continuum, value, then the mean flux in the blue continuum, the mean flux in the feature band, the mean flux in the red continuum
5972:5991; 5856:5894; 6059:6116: -0.056 mag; 16.2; 19.7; 21.2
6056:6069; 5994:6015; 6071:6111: -0.018 mag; 20.1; 21.1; 21.1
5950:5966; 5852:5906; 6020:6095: -0.067 mag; 15.8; 19.4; 21.2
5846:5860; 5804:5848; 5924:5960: 0.069 mag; 20.9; 19.2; 19.2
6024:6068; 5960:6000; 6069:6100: -0.024 mag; 19.9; 21.2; 21.3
